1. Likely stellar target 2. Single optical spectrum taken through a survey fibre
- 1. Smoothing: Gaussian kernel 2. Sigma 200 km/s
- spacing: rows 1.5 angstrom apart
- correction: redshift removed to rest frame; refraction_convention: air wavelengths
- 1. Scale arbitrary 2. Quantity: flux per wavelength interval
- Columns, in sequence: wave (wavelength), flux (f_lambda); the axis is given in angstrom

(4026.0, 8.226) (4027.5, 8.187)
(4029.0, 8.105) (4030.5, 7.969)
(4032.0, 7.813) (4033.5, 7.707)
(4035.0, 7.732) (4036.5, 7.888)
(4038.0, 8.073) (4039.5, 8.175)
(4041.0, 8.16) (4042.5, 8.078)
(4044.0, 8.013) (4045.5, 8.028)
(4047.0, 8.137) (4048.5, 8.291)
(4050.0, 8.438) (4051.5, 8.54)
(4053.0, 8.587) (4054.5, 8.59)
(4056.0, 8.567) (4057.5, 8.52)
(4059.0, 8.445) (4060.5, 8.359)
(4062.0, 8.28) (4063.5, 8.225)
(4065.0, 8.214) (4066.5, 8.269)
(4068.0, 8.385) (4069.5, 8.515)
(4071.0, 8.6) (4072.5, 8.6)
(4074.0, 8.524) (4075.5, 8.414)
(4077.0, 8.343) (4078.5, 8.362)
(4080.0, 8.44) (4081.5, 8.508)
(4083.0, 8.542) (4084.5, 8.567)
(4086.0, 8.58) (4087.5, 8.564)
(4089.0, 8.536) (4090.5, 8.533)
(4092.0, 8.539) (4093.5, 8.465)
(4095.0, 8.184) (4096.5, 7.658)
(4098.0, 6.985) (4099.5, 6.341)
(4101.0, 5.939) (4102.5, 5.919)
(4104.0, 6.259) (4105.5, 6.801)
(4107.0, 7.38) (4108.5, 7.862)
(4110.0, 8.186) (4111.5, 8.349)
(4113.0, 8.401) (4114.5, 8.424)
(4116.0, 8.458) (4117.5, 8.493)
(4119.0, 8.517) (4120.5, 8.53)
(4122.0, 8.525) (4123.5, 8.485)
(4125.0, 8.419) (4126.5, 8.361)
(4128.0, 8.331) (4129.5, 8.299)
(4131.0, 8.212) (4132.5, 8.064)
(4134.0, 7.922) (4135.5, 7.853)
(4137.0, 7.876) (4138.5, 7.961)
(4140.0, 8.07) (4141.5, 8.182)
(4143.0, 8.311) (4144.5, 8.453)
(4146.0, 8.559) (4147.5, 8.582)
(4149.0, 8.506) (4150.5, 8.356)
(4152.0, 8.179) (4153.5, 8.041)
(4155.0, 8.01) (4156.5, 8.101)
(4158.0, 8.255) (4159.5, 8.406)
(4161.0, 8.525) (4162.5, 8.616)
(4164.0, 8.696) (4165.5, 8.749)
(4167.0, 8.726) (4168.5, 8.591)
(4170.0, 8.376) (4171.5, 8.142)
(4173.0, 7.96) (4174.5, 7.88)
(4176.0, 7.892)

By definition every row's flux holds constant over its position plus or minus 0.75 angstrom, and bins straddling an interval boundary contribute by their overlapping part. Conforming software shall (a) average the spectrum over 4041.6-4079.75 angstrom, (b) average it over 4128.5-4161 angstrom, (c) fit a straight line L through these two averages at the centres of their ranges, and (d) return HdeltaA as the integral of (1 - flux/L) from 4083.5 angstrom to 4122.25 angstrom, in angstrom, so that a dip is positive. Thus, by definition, 1.9 angstrom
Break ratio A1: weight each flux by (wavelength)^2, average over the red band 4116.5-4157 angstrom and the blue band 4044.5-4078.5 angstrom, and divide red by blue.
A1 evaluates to 1.02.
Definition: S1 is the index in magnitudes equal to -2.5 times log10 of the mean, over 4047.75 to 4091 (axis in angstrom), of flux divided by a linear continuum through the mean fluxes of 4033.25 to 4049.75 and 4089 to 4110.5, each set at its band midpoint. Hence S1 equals -0.10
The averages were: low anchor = 8.05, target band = 8.46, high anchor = 7.39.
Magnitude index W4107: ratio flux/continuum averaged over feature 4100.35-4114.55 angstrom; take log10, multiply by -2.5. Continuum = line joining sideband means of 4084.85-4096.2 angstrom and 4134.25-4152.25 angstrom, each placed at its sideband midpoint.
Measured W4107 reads 0.15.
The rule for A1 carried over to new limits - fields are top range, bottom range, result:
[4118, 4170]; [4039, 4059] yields 1.05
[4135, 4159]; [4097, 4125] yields 1.09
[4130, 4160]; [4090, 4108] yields 1.16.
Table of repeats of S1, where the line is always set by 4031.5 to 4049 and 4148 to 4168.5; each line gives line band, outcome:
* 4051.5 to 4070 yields -0.04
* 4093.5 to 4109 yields 0.17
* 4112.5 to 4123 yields -0.03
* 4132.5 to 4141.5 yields 0.05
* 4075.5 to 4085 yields -0.04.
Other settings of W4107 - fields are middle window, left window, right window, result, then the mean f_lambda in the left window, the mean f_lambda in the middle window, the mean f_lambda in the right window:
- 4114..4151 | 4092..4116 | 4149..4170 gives -0.05 mag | 7.48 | 8.31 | 8.41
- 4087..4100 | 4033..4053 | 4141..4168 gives 0.03 mag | 8.12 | 8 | 8.41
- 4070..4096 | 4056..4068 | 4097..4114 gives -0.10 mag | 8.35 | 8.48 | 7.16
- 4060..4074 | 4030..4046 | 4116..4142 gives -0.04 mag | 7.97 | 8.39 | 8.25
